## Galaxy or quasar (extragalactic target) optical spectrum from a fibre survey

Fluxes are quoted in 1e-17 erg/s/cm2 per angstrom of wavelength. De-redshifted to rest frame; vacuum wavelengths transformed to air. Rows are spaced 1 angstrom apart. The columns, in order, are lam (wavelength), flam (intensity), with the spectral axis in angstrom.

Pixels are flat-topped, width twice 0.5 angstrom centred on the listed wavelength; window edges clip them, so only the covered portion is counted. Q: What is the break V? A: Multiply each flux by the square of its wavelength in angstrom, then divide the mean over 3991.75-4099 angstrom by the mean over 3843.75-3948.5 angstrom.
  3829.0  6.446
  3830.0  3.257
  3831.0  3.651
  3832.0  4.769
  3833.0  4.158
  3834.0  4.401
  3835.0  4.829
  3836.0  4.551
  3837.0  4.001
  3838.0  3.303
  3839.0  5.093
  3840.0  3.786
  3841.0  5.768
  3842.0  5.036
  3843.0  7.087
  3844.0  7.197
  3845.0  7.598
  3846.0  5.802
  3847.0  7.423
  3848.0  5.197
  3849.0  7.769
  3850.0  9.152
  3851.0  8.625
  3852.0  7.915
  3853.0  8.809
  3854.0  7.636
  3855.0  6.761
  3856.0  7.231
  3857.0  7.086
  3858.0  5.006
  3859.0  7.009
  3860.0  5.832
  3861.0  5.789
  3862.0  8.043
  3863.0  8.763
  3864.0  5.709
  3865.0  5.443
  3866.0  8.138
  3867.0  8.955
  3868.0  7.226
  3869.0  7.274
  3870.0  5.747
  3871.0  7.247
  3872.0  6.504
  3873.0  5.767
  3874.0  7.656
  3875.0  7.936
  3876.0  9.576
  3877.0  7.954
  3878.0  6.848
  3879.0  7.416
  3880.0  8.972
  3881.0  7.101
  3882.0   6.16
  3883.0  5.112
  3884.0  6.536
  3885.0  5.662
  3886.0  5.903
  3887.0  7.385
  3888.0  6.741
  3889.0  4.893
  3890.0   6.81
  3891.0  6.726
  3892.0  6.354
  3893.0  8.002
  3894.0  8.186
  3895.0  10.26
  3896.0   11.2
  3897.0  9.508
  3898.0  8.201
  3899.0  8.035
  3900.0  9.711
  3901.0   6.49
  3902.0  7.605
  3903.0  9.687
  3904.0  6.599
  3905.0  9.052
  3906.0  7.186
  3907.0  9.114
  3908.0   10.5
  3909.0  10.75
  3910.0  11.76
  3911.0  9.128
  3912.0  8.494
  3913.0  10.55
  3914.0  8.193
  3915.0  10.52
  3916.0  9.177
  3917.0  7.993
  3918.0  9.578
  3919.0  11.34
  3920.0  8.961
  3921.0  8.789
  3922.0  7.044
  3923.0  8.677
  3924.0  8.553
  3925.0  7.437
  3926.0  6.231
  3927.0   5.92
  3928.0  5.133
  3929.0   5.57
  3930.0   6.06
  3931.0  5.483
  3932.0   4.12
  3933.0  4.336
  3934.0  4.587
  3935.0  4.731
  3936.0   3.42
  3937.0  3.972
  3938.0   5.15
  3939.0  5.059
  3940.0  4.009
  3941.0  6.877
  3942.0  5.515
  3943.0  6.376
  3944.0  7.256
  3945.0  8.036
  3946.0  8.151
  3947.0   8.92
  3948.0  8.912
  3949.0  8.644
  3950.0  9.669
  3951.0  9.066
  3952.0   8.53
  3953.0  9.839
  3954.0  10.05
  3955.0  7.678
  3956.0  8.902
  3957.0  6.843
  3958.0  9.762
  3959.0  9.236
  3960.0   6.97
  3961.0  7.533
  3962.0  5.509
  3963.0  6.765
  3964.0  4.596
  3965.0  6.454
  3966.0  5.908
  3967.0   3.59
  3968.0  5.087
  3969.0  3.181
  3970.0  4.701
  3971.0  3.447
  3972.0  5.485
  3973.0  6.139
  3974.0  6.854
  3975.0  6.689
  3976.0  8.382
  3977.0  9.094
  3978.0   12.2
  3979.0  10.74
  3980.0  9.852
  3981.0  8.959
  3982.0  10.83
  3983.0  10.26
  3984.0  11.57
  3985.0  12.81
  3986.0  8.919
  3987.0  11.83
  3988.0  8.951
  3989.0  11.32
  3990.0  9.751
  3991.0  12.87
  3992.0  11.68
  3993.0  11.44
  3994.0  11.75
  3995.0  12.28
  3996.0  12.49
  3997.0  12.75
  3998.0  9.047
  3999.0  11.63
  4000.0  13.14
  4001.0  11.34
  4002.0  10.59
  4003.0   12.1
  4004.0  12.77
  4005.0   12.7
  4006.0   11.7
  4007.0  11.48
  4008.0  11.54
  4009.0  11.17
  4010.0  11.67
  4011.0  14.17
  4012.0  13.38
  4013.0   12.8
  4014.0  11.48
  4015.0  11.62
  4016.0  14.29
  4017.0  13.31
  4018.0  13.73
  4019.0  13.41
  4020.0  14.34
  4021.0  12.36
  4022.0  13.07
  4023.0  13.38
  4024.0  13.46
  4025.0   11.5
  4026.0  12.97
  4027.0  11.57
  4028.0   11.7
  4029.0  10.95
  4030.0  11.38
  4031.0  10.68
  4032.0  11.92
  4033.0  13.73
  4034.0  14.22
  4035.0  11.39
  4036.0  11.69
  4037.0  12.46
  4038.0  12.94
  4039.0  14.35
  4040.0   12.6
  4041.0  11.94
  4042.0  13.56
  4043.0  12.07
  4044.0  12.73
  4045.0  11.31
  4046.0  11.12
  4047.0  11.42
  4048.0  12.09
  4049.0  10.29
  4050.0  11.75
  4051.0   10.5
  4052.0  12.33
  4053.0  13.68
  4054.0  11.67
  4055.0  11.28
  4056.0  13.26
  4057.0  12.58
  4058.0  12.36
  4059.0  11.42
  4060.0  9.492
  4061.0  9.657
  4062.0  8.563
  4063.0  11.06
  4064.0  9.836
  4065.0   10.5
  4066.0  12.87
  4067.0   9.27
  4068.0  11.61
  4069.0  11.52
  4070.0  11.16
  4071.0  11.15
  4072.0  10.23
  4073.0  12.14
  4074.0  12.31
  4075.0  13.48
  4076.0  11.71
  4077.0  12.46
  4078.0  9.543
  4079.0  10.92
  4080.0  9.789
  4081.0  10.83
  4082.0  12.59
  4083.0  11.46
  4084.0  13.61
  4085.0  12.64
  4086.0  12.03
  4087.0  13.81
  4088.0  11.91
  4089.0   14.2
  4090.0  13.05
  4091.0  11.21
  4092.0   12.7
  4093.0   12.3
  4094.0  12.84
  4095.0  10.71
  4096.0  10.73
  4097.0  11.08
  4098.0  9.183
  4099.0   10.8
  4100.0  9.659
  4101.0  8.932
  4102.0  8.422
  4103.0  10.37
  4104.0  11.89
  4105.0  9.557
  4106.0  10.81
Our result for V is 1.7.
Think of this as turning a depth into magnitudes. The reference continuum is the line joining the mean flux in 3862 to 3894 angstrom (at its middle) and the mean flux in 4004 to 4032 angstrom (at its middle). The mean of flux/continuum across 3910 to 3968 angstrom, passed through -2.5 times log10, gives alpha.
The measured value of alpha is 0.26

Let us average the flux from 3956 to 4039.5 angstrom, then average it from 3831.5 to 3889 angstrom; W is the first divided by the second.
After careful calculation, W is 1.60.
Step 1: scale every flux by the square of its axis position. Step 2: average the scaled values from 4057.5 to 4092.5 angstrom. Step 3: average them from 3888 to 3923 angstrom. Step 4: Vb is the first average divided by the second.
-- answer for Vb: 1.44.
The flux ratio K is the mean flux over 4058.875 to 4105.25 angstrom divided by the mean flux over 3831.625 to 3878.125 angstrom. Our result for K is 1.70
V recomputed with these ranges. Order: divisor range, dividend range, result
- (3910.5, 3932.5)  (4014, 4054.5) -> 1.67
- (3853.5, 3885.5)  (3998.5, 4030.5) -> 1.91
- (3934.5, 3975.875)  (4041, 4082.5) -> 1.80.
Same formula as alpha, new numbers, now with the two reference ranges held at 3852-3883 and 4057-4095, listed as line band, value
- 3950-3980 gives 0.25 mag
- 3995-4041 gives -0.19 mag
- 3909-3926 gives -0.11 mag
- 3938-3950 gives 0.23 mag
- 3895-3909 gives -0.12 mag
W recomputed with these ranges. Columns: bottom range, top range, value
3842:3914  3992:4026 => 1.62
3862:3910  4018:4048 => 1.62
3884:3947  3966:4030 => 1.44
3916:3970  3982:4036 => 1.74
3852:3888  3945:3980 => 1.06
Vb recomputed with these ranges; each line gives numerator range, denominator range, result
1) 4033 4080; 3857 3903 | 1.75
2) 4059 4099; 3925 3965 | 1.81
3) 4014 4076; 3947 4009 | 1.33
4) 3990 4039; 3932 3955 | 1.86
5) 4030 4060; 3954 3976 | 1.98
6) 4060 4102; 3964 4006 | 1.24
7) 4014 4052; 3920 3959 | 1.85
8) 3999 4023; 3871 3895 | 1.90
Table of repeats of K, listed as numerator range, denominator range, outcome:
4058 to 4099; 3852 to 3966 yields 1.53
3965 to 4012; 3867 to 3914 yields 1.26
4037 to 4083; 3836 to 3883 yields 1.69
